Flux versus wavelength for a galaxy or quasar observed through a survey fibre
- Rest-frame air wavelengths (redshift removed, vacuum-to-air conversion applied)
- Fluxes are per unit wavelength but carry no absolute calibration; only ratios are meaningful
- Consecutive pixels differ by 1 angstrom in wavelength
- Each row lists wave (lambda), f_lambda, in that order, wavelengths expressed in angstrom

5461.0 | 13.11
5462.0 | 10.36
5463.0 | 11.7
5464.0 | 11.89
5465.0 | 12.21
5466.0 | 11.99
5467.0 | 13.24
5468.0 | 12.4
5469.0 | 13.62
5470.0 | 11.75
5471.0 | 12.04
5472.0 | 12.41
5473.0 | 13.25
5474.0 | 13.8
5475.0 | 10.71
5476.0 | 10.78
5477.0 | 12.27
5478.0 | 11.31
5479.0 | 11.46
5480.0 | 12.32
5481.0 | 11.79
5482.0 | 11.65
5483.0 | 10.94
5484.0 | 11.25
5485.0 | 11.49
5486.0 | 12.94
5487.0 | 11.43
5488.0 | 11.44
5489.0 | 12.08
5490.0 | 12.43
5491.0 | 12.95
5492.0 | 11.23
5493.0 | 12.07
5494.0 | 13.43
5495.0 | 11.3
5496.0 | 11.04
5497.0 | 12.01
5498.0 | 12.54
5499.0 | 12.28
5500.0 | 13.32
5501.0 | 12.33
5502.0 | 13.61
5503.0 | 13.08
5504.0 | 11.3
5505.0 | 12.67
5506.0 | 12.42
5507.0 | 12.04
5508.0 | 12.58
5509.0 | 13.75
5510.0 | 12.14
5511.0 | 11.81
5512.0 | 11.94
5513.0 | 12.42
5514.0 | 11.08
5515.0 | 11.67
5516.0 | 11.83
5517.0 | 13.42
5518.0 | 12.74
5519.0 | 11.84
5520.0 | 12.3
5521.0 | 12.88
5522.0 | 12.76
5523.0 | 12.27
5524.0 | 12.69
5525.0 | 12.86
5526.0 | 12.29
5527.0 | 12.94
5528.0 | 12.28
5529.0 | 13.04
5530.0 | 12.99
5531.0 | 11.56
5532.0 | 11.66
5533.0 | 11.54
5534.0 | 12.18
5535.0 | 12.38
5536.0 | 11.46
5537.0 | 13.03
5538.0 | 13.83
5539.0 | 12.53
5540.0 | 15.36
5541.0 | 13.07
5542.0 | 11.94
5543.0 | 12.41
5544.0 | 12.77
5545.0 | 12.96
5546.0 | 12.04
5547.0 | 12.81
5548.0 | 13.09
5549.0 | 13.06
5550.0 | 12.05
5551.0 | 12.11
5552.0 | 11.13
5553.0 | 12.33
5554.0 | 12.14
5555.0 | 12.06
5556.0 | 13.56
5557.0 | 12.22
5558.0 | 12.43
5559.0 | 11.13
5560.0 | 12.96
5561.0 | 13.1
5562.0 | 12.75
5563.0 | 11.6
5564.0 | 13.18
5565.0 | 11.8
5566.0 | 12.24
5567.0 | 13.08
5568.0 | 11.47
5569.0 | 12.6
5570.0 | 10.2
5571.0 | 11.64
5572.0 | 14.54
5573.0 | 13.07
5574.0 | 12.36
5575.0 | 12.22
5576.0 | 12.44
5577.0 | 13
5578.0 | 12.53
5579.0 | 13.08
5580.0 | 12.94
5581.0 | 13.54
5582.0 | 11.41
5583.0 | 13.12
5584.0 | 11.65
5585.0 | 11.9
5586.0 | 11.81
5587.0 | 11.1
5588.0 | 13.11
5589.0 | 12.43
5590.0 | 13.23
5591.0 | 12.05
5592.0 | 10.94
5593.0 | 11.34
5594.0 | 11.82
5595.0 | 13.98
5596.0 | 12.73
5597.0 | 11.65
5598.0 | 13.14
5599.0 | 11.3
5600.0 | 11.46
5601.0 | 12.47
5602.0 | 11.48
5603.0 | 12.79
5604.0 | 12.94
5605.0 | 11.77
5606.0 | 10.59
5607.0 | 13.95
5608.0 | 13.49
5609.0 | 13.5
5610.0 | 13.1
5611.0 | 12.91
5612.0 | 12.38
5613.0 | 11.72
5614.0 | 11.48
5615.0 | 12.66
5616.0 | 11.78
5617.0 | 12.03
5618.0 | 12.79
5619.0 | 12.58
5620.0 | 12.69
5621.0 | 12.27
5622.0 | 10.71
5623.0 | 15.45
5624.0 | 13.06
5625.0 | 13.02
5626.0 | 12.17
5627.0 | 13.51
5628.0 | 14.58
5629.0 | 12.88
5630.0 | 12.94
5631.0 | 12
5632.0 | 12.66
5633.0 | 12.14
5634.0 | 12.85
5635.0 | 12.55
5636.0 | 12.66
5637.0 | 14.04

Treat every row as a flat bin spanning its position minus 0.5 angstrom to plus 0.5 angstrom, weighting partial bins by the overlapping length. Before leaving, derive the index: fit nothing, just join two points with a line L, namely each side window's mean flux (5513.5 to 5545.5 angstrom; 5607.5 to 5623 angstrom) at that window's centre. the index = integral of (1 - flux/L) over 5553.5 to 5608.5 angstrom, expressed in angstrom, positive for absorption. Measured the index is 0.7 angstrom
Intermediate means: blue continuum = 12.5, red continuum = 12.5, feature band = 12.4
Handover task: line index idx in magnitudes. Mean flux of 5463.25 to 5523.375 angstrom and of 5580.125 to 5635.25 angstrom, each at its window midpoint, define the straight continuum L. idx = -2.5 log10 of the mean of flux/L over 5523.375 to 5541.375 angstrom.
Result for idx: -0.03 mag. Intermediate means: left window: 12.2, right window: 12.5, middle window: 12.6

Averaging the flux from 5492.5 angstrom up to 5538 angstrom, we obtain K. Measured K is 12.4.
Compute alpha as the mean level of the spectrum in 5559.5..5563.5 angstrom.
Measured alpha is 12.6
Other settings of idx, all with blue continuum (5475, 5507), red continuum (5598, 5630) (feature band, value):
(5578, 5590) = 0.002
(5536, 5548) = -0.058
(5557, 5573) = 0.002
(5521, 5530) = -0.044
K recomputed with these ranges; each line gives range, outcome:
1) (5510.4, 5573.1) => 12.4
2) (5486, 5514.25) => 12.3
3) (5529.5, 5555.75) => 12.5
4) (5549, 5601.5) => 12.3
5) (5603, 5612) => 12.8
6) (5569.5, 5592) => 12.4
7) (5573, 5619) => 12.4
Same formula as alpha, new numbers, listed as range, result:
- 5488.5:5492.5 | 12.2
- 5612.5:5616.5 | 11.9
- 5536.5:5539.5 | 13.1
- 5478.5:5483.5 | 11.6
